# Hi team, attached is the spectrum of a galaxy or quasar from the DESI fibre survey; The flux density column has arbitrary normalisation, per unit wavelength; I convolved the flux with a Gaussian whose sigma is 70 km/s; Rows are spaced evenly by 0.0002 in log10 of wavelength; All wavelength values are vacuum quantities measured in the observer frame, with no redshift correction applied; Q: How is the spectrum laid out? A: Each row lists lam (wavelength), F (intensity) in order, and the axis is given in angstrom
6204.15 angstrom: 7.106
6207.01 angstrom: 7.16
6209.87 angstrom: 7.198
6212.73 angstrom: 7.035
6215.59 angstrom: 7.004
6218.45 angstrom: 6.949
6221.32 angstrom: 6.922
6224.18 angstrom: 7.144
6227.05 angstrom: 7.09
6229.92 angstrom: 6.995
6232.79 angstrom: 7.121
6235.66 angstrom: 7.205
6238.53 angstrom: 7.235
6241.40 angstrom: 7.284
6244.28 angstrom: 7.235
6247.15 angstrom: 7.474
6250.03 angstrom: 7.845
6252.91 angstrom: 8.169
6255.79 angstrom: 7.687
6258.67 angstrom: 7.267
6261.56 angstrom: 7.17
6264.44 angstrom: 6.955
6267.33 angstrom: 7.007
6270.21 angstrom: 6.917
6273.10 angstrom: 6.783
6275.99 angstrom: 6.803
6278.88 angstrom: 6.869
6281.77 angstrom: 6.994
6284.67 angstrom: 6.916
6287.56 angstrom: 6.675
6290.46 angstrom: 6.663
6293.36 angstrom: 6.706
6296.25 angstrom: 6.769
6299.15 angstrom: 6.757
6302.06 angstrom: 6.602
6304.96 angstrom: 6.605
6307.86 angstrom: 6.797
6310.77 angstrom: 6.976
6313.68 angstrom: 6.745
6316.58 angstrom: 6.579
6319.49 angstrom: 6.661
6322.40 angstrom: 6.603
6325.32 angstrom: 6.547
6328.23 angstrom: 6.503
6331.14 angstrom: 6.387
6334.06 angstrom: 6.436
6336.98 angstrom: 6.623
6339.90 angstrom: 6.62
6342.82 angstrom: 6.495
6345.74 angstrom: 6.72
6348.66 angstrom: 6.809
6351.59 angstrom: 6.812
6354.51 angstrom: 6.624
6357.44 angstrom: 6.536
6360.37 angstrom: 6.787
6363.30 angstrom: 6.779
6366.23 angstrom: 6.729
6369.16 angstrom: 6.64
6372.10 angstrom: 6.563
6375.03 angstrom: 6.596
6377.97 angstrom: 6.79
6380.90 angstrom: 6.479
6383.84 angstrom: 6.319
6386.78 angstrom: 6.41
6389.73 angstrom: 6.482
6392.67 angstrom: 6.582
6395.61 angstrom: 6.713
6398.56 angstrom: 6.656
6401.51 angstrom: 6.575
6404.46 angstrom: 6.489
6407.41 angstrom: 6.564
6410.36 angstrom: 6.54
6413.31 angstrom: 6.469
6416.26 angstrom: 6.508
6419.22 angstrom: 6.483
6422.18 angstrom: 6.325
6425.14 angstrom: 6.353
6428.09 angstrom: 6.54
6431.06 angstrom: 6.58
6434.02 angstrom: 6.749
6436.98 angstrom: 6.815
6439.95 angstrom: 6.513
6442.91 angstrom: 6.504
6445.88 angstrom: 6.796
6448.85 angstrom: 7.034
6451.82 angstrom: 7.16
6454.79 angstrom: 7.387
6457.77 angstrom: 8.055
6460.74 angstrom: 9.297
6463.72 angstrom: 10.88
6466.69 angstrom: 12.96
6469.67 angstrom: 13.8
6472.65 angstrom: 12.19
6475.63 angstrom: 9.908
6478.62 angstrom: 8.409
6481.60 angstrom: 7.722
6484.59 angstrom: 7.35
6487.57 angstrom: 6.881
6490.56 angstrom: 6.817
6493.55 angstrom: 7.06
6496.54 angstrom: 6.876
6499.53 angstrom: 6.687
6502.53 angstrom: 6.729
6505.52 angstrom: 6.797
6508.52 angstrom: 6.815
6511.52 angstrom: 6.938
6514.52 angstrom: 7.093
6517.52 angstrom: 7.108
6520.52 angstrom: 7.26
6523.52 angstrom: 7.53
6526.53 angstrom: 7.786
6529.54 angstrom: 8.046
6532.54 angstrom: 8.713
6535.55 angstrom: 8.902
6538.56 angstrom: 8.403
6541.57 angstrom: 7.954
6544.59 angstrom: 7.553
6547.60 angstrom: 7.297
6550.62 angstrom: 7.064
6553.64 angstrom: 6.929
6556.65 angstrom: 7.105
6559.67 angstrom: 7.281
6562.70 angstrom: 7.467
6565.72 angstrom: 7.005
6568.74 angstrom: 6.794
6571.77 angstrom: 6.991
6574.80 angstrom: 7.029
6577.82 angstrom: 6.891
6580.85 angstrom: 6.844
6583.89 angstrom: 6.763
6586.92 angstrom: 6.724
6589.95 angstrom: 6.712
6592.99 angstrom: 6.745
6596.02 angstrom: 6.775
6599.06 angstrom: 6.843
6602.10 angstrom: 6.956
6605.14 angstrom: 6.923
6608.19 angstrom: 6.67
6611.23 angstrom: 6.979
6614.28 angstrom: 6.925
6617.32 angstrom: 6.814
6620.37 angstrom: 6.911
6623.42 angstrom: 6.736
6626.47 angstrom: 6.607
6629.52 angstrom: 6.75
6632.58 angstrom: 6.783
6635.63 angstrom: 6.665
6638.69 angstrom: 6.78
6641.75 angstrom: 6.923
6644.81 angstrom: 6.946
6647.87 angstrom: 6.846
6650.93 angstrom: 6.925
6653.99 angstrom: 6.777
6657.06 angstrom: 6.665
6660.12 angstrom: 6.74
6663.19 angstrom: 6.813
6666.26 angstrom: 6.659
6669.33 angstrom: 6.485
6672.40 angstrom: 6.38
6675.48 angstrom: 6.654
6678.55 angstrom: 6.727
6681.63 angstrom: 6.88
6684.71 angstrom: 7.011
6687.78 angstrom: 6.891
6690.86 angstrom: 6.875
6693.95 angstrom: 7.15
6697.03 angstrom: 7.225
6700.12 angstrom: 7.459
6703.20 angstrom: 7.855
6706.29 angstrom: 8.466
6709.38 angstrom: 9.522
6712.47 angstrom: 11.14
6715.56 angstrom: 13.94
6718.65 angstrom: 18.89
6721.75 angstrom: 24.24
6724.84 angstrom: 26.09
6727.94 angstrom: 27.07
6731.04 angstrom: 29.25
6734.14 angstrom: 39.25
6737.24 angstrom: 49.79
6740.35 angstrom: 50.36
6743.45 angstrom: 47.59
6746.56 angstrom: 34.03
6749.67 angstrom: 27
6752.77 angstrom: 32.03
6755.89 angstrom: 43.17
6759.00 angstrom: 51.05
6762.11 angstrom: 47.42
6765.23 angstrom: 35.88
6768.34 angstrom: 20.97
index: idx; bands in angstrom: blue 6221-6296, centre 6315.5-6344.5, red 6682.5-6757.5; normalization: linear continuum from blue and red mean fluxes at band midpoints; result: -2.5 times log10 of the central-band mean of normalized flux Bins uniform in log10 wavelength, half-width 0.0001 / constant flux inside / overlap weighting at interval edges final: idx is 0.40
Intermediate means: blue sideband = 7.12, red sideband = 22.5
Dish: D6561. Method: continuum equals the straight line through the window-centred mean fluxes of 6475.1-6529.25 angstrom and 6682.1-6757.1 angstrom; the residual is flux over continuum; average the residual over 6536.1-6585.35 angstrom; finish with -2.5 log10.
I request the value 0.47 mag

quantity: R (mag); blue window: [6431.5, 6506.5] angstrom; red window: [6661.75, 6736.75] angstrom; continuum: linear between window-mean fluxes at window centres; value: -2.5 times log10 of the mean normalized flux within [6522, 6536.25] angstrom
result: 0.16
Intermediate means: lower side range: 8.12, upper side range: 13.3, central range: 8.16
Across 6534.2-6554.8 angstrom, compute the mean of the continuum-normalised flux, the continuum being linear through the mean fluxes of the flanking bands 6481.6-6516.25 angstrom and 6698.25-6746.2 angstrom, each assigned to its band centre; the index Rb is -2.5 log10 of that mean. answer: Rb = 0.34 mag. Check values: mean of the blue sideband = 6.95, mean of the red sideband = 24.9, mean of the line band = 7.73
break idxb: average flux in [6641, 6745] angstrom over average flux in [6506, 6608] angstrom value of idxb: 2.05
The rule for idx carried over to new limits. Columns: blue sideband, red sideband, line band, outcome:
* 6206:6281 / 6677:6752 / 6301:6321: 0.32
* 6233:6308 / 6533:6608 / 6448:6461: -0.08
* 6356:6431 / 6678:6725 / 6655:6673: 0.46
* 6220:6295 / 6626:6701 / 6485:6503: 0.01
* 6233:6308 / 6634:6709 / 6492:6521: 0.01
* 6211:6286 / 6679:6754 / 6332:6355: 0.44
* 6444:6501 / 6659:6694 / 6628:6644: 0.05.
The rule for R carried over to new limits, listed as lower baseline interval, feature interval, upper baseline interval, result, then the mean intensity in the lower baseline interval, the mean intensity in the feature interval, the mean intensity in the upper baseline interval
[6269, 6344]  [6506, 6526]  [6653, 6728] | 0.19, 6.69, 7.14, 9.97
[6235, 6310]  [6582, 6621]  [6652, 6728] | 0.34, 7.05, 6.82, 9.93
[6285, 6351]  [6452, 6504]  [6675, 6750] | 0.33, 6.66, 8.72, 19.6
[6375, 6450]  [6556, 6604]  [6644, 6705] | -0.02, 6.57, 6.93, 6.91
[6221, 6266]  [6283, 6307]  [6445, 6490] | 0.15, 7.31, 6.72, 9.04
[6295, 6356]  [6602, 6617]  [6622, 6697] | -0.02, 6.65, 6.88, 6.79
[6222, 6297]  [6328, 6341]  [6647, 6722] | 0.13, 7.12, 6.51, 8.45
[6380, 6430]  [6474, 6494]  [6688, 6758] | 0.35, 6.5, 7.8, 23.9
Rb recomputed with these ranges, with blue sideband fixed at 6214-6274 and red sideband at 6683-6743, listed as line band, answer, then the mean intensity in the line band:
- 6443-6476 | 0.335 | 9.45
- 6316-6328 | 0.367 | 6.59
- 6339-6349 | 0.423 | 6.65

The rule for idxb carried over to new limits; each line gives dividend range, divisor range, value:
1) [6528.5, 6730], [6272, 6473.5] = 1.19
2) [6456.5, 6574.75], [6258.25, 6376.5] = 1.19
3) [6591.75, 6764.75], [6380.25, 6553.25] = 2.04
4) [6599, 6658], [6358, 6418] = 1.04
